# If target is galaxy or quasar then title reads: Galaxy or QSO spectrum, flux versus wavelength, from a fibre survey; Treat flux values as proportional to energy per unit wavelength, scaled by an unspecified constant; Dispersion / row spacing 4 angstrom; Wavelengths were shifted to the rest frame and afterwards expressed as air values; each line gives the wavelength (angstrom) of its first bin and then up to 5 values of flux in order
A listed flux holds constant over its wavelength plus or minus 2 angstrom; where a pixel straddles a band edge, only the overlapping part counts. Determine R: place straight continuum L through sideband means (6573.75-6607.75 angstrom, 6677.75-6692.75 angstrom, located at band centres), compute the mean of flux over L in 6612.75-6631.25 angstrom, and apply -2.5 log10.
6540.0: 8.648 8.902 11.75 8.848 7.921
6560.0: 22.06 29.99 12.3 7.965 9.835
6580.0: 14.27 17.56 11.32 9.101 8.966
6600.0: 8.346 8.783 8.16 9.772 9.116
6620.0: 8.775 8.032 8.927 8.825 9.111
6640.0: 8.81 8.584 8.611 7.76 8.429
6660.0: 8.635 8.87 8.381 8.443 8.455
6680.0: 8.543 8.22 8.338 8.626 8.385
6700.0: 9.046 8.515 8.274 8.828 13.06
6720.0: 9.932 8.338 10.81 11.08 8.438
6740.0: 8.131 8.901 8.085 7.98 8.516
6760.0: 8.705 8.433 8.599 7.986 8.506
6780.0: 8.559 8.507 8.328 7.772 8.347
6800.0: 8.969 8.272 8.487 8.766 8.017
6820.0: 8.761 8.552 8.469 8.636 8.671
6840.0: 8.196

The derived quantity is 0.145 mag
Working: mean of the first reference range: 10.9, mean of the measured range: 8.79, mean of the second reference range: 8.42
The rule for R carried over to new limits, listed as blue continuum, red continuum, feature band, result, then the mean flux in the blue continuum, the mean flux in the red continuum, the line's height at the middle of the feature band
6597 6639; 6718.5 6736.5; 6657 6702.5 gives 0.10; 8.79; 9.82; 9.37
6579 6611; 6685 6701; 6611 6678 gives 0.11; 10.7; 8.55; 9.6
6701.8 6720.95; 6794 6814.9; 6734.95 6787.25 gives 0.08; 9.7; 8.54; 9.08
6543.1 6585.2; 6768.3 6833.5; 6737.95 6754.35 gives 0.17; 13.8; 8.44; 9.68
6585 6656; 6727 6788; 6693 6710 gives 0.03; 8.99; 8.7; 8.82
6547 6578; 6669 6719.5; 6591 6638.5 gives 0.33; 13.9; 8.92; 11.9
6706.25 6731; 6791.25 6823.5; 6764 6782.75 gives 0.08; 9.94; 8.46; 9.02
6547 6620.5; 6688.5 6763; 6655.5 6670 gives 0.20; 11.9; 9.07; 10.3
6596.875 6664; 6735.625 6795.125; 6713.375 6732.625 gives -0.24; 8.68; 8.36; 8.46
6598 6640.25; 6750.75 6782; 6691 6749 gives -0.09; 8.79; 8.42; 8.54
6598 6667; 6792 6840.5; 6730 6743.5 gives -0.07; 8.67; 8.49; 8.57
